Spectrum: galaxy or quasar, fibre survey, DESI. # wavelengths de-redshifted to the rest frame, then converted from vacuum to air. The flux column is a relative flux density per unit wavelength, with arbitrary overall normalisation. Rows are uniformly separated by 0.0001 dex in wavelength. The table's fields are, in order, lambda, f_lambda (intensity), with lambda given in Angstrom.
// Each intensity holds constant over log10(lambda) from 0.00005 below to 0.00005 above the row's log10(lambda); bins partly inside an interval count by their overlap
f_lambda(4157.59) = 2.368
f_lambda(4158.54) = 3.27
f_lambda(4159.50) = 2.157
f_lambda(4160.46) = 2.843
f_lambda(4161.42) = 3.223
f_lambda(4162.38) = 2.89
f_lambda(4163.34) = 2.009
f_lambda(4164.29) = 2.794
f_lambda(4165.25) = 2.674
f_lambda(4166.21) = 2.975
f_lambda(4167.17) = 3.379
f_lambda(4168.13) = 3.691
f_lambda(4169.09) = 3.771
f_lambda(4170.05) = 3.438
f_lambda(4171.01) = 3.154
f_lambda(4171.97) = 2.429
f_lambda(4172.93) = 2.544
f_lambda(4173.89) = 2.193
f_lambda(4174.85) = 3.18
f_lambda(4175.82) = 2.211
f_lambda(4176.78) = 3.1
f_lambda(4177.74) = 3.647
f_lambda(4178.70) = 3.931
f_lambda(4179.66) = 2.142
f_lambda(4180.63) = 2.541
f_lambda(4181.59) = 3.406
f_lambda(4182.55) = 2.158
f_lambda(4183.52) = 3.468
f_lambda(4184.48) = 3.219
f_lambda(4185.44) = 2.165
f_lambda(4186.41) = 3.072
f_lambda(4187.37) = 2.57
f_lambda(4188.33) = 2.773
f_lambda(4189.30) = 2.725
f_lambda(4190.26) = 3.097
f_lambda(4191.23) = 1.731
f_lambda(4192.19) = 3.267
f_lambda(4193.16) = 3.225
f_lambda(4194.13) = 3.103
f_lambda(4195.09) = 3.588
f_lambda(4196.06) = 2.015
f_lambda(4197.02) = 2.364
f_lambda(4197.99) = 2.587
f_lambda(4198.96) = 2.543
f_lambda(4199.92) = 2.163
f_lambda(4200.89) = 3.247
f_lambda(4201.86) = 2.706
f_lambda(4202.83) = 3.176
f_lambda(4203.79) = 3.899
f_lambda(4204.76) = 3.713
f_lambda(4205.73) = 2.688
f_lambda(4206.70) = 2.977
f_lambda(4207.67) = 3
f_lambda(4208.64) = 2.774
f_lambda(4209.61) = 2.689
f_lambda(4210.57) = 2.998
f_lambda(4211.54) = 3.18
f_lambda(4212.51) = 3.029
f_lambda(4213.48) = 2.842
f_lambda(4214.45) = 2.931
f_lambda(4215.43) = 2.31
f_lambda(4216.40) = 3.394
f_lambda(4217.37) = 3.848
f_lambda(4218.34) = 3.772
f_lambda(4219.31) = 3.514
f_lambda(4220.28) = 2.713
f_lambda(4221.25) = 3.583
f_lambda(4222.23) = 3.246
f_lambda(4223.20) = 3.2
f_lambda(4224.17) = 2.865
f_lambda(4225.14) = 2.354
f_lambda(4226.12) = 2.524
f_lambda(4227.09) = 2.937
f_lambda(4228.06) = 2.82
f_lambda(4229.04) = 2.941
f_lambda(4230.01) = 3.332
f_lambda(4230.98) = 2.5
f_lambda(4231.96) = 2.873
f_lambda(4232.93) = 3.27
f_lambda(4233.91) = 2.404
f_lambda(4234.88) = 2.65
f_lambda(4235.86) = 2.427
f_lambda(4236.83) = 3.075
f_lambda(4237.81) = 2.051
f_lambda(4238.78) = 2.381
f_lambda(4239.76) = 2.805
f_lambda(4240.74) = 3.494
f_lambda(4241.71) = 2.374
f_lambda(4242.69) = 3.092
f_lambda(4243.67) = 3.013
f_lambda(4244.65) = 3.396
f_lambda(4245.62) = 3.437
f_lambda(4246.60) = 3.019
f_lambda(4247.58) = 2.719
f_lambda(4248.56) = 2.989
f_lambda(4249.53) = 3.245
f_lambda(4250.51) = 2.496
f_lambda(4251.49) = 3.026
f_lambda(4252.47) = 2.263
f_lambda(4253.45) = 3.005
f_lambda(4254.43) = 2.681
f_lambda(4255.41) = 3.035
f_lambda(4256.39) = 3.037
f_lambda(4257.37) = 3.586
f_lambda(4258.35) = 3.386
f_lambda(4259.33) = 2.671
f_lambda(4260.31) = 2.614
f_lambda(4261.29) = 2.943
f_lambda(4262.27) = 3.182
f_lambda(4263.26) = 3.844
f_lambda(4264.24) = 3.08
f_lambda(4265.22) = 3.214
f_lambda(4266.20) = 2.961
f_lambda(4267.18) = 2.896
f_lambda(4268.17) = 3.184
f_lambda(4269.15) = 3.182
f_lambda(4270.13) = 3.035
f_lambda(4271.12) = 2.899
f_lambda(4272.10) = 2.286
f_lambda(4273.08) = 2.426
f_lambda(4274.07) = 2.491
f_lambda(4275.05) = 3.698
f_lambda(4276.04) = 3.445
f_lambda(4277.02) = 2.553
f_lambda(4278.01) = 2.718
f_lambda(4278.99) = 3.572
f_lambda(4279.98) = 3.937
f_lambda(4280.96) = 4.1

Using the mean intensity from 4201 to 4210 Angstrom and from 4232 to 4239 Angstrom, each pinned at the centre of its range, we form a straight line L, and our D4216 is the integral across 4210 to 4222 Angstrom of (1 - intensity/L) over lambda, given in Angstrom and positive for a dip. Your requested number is -1.0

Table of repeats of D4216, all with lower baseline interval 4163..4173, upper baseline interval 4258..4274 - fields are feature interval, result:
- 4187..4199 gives 1.04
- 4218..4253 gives 0.93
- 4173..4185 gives 0.39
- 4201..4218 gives -0.44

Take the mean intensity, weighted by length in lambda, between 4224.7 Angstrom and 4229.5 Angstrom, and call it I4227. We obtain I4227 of 2.71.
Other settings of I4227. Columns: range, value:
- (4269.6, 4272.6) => 2.75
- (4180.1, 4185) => 2.94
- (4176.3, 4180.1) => 3.22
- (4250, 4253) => 2.6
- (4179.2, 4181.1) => 2.33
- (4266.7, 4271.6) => 3.03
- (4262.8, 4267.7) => 3.2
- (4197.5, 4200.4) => 2.43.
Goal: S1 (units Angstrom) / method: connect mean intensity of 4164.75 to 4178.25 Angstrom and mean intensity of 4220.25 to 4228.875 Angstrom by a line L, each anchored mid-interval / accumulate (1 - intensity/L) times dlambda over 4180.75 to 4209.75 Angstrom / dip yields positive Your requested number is 1.11 Angstrom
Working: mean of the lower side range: 3.03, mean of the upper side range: 2.93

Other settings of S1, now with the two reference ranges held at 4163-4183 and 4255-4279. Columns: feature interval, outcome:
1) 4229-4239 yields 0.92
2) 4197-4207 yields 0.07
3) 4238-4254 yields 0.53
